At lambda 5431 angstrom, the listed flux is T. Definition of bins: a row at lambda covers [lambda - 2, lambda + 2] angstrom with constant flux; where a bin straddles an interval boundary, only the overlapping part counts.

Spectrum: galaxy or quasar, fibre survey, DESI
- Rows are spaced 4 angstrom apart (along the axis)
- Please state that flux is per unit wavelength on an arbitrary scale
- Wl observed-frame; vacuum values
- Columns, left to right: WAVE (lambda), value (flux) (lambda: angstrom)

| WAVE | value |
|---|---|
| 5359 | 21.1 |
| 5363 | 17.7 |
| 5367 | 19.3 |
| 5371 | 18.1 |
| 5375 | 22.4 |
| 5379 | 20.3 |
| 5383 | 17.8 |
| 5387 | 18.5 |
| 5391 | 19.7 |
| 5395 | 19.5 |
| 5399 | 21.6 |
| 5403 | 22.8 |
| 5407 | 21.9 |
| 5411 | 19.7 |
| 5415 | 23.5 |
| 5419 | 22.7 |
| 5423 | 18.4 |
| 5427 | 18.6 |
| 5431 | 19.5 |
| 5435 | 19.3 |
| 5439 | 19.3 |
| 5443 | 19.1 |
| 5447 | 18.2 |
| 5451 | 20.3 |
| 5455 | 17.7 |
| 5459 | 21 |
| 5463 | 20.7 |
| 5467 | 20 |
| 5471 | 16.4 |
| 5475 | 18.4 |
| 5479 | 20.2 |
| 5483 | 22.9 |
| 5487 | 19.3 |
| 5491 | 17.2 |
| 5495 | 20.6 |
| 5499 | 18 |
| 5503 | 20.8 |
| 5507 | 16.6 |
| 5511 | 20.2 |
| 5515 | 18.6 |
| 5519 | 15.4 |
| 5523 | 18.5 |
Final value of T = 19.5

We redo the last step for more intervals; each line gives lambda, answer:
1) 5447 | 18.2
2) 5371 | 18.1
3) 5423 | 18.4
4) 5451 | 20.3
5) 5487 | 19.3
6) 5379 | 20.3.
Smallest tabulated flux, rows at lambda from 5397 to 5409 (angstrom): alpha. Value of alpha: 21.6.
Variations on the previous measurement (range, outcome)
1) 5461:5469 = 20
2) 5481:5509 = 16.6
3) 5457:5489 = 16.4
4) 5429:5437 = 19.3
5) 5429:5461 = 17.7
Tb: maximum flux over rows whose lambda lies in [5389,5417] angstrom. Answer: 23.5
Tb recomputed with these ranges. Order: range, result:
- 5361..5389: 22.4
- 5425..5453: 20.3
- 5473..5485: 22.9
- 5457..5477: 21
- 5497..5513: 20.8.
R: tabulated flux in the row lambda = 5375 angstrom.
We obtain 22.4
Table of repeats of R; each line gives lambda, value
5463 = 20.7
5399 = 21.6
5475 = 18.4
